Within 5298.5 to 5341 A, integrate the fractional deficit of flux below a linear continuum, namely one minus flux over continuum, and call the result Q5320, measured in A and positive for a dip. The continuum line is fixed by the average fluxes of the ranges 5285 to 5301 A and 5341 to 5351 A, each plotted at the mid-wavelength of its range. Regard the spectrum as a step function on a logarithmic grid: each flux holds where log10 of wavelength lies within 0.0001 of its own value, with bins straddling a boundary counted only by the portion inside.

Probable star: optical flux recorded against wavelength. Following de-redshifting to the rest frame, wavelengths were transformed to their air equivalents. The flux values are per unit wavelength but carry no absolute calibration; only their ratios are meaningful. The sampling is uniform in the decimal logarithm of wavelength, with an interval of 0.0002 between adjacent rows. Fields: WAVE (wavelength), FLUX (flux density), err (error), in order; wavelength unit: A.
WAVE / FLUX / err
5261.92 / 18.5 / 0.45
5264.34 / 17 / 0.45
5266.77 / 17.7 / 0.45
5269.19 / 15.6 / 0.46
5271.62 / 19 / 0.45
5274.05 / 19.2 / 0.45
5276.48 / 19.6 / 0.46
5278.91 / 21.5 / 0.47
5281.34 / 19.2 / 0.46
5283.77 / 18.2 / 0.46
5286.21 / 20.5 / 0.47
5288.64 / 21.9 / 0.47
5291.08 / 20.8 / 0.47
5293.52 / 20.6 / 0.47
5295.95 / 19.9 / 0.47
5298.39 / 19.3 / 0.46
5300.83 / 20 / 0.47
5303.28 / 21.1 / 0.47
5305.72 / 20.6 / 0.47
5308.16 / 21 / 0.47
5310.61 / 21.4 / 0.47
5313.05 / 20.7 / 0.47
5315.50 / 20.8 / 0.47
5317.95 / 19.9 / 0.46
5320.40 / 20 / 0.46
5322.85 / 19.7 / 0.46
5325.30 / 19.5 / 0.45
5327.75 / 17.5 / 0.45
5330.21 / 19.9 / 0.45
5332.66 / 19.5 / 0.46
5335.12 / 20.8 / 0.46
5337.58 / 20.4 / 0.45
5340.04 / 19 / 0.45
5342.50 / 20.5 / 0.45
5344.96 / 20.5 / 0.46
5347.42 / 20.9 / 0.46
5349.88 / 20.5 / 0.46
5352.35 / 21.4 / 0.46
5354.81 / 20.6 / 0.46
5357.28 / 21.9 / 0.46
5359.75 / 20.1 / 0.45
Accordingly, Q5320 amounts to 0.88 A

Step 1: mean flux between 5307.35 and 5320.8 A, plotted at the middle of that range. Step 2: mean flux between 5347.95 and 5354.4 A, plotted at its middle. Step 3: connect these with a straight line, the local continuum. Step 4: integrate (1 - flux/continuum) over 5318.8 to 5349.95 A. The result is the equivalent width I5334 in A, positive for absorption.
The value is 1.4 A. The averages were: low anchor 20.7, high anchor 20.9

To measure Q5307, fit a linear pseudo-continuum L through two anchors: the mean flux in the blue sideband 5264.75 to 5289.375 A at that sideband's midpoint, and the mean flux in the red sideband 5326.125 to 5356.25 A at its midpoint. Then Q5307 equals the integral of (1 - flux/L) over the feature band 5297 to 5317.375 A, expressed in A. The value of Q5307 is -1.0 A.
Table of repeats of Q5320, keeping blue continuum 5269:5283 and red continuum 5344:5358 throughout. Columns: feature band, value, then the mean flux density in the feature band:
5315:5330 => 0.6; 19.5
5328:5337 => 0.3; 19.8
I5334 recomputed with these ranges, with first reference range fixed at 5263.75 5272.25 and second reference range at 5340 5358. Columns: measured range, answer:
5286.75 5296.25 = -1.4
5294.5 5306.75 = -1.0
